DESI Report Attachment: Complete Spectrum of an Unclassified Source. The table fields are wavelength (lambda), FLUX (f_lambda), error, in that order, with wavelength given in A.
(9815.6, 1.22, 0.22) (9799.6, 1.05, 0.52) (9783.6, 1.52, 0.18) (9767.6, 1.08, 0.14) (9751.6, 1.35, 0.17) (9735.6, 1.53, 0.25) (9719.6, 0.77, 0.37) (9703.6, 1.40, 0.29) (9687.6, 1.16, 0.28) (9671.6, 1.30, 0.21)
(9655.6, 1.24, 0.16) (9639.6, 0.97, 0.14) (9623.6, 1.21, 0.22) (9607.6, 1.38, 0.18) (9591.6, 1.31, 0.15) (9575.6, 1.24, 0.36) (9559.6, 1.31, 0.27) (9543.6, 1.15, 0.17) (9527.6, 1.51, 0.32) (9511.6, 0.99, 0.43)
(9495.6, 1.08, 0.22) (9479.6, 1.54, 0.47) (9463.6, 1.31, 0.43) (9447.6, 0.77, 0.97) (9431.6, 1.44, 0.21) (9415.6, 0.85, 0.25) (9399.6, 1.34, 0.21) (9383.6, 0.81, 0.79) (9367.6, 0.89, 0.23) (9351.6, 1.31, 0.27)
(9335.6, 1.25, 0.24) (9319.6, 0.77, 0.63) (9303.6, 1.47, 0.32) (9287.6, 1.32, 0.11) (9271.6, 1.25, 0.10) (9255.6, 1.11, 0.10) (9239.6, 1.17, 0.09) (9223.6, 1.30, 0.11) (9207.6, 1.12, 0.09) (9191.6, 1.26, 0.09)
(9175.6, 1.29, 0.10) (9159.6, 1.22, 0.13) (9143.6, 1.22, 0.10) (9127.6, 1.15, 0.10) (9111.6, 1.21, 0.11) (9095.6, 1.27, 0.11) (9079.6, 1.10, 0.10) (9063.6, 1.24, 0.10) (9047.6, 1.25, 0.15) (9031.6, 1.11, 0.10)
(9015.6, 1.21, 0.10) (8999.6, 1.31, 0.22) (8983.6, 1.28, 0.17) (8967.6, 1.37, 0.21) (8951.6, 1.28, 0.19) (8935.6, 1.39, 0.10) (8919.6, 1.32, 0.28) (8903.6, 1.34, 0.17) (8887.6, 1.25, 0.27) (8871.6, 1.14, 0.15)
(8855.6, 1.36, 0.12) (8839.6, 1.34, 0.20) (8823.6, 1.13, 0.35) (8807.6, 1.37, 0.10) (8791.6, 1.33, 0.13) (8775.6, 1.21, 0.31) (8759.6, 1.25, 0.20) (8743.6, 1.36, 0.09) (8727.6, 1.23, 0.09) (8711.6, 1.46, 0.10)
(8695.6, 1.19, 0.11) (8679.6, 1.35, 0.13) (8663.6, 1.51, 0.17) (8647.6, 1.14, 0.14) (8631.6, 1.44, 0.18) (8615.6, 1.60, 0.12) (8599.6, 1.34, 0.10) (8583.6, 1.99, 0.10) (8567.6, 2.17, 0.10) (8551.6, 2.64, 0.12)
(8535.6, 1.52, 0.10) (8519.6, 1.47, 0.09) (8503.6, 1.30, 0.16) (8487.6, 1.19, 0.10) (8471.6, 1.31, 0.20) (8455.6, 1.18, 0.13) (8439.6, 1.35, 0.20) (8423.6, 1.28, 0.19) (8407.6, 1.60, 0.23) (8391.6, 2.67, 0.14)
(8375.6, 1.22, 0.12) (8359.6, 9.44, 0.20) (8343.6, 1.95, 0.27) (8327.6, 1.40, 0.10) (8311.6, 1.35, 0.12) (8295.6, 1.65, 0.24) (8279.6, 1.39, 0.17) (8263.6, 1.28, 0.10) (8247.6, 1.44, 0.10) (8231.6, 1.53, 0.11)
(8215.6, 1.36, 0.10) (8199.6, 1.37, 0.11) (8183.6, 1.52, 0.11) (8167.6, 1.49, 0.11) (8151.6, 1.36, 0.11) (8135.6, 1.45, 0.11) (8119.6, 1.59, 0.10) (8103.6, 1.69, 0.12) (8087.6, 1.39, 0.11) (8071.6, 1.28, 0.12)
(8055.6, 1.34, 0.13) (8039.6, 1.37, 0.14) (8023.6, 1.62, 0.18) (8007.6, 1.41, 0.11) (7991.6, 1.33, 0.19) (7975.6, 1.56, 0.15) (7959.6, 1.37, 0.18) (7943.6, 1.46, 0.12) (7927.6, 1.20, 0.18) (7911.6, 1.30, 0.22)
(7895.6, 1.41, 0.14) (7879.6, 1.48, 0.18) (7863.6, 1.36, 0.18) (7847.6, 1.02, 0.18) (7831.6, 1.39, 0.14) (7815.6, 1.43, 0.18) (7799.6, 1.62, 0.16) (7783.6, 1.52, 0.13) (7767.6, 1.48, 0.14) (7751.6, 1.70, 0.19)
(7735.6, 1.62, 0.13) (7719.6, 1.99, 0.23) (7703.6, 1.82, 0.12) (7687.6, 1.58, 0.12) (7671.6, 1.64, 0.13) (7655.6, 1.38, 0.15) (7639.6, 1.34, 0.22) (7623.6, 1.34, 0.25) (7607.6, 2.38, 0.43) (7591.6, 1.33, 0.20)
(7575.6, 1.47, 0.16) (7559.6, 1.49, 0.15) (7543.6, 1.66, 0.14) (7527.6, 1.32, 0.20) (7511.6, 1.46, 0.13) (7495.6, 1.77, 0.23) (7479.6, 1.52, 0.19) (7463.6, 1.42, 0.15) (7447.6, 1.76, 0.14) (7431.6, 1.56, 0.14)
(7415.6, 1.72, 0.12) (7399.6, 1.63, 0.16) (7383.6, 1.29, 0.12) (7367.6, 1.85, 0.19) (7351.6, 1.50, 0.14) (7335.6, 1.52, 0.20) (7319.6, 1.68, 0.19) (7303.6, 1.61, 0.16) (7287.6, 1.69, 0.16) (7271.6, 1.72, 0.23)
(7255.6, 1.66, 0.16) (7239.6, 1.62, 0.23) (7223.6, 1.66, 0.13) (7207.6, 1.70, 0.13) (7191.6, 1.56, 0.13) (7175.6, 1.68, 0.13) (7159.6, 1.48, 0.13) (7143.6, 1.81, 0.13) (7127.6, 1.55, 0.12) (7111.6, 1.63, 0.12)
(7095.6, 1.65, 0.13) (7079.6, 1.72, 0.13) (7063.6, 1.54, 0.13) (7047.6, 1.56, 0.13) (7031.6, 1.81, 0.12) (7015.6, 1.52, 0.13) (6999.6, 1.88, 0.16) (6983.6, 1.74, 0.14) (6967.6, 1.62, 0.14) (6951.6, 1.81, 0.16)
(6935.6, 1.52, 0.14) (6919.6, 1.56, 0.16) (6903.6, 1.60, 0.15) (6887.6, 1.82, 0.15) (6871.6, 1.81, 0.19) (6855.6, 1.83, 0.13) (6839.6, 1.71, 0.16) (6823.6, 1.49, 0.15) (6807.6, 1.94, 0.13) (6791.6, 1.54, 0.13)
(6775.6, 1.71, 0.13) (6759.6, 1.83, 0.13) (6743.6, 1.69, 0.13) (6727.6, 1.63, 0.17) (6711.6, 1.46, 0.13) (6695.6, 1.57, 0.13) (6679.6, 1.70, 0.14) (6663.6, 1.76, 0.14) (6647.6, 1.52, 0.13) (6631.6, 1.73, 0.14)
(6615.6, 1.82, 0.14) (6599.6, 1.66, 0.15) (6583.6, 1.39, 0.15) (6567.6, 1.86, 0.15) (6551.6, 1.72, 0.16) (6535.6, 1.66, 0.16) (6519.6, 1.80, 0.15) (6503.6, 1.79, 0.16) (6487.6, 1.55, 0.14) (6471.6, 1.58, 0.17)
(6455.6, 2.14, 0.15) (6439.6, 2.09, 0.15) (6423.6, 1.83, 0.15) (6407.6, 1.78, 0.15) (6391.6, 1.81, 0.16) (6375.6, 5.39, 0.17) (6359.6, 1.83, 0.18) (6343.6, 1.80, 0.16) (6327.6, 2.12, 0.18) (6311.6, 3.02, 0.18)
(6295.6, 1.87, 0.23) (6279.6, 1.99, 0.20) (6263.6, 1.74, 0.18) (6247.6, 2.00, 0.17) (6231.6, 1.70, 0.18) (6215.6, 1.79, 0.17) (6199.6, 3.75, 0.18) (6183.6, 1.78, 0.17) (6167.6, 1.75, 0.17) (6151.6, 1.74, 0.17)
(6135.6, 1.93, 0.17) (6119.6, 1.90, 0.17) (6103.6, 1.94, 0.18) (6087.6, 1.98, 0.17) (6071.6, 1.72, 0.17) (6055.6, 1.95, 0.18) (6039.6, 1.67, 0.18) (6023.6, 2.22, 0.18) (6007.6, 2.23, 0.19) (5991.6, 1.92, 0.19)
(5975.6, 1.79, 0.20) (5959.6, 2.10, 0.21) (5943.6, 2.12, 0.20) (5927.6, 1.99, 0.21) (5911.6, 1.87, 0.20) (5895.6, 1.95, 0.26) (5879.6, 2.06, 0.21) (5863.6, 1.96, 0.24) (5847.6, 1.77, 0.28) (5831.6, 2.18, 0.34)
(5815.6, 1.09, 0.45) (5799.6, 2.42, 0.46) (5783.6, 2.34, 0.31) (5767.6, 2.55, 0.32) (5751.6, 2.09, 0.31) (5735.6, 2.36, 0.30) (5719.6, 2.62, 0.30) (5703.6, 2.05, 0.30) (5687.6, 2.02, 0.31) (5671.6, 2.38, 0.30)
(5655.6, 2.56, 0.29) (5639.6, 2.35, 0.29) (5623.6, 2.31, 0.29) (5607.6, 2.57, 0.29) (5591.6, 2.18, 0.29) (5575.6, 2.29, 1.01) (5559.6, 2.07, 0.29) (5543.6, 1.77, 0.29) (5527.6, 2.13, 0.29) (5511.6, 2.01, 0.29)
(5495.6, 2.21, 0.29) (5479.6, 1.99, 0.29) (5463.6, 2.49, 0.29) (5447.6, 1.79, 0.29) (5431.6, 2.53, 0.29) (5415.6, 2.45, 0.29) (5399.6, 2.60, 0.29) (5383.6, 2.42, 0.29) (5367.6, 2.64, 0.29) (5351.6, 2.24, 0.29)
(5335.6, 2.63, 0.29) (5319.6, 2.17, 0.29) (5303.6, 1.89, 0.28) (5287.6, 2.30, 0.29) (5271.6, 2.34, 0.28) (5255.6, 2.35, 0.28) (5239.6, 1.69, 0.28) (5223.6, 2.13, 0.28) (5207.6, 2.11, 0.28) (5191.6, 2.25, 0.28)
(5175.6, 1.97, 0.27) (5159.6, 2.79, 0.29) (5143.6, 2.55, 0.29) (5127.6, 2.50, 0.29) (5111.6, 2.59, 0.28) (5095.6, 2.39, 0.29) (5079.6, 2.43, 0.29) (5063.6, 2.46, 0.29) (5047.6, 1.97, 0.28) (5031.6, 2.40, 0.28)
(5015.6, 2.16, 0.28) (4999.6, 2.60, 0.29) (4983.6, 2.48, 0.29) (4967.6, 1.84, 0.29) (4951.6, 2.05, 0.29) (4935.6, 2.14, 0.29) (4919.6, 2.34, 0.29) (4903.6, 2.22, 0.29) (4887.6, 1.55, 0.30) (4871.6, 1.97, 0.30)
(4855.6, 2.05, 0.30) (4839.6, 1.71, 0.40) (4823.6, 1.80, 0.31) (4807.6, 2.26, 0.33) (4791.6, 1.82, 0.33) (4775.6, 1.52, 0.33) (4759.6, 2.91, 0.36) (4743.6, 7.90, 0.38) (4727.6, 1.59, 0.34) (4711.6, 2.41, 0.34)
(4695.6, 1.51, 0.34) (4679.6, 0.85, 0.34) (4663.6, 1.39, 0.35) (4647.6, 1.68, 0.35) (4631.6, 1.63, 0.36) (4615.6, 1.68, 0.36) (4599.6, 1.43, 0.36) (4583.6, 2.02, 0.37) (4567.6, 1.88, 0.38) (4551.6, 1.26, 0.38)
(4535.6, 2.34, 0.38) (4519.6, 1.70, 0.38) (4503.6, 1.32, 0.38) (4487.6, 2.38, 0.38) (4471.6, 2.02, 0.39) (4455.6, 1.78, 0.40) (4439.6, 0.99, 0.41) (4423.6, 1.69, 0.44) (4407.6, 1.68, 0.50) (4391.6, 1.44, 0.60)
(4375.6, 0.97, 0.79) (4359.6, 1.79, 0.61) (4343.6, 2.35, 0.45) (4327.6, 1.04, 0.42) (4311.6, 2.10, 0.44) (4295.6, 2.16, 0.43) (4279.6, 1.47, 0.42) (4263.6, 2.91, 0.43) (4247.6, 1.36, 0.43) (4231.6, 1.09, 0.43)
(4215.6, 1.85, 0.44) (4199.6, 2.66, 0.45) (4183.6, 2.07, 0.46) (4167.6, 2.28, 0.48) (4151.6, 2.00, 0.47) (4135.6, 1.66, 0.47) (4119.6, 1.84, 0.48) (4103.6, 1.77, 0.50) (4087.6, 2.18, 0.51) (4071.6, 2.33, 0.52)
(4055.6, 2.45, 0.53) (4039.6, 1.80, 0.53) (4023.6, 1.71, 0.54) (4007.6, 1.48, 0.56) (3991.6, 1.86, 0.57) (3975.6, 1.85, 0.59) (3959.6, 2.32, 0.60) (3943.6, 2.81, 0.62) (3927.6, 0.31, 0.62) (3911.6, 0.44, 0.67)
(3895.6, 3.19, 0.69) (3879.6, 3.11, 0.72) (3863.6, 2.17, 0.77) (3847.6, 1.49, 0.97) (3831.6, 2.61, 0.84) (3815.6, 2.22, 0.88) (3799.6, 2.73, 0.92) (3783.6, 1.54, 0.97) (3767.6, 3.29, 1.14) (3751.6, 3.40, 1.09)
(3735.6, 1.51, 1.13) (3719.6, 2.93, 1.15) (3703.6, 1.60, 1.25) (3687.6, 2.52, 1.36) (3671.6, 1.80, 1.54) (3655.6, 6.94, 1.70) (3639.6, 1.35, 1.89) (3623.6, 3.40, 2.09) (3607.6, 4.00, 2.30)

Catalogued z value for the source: 0.27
